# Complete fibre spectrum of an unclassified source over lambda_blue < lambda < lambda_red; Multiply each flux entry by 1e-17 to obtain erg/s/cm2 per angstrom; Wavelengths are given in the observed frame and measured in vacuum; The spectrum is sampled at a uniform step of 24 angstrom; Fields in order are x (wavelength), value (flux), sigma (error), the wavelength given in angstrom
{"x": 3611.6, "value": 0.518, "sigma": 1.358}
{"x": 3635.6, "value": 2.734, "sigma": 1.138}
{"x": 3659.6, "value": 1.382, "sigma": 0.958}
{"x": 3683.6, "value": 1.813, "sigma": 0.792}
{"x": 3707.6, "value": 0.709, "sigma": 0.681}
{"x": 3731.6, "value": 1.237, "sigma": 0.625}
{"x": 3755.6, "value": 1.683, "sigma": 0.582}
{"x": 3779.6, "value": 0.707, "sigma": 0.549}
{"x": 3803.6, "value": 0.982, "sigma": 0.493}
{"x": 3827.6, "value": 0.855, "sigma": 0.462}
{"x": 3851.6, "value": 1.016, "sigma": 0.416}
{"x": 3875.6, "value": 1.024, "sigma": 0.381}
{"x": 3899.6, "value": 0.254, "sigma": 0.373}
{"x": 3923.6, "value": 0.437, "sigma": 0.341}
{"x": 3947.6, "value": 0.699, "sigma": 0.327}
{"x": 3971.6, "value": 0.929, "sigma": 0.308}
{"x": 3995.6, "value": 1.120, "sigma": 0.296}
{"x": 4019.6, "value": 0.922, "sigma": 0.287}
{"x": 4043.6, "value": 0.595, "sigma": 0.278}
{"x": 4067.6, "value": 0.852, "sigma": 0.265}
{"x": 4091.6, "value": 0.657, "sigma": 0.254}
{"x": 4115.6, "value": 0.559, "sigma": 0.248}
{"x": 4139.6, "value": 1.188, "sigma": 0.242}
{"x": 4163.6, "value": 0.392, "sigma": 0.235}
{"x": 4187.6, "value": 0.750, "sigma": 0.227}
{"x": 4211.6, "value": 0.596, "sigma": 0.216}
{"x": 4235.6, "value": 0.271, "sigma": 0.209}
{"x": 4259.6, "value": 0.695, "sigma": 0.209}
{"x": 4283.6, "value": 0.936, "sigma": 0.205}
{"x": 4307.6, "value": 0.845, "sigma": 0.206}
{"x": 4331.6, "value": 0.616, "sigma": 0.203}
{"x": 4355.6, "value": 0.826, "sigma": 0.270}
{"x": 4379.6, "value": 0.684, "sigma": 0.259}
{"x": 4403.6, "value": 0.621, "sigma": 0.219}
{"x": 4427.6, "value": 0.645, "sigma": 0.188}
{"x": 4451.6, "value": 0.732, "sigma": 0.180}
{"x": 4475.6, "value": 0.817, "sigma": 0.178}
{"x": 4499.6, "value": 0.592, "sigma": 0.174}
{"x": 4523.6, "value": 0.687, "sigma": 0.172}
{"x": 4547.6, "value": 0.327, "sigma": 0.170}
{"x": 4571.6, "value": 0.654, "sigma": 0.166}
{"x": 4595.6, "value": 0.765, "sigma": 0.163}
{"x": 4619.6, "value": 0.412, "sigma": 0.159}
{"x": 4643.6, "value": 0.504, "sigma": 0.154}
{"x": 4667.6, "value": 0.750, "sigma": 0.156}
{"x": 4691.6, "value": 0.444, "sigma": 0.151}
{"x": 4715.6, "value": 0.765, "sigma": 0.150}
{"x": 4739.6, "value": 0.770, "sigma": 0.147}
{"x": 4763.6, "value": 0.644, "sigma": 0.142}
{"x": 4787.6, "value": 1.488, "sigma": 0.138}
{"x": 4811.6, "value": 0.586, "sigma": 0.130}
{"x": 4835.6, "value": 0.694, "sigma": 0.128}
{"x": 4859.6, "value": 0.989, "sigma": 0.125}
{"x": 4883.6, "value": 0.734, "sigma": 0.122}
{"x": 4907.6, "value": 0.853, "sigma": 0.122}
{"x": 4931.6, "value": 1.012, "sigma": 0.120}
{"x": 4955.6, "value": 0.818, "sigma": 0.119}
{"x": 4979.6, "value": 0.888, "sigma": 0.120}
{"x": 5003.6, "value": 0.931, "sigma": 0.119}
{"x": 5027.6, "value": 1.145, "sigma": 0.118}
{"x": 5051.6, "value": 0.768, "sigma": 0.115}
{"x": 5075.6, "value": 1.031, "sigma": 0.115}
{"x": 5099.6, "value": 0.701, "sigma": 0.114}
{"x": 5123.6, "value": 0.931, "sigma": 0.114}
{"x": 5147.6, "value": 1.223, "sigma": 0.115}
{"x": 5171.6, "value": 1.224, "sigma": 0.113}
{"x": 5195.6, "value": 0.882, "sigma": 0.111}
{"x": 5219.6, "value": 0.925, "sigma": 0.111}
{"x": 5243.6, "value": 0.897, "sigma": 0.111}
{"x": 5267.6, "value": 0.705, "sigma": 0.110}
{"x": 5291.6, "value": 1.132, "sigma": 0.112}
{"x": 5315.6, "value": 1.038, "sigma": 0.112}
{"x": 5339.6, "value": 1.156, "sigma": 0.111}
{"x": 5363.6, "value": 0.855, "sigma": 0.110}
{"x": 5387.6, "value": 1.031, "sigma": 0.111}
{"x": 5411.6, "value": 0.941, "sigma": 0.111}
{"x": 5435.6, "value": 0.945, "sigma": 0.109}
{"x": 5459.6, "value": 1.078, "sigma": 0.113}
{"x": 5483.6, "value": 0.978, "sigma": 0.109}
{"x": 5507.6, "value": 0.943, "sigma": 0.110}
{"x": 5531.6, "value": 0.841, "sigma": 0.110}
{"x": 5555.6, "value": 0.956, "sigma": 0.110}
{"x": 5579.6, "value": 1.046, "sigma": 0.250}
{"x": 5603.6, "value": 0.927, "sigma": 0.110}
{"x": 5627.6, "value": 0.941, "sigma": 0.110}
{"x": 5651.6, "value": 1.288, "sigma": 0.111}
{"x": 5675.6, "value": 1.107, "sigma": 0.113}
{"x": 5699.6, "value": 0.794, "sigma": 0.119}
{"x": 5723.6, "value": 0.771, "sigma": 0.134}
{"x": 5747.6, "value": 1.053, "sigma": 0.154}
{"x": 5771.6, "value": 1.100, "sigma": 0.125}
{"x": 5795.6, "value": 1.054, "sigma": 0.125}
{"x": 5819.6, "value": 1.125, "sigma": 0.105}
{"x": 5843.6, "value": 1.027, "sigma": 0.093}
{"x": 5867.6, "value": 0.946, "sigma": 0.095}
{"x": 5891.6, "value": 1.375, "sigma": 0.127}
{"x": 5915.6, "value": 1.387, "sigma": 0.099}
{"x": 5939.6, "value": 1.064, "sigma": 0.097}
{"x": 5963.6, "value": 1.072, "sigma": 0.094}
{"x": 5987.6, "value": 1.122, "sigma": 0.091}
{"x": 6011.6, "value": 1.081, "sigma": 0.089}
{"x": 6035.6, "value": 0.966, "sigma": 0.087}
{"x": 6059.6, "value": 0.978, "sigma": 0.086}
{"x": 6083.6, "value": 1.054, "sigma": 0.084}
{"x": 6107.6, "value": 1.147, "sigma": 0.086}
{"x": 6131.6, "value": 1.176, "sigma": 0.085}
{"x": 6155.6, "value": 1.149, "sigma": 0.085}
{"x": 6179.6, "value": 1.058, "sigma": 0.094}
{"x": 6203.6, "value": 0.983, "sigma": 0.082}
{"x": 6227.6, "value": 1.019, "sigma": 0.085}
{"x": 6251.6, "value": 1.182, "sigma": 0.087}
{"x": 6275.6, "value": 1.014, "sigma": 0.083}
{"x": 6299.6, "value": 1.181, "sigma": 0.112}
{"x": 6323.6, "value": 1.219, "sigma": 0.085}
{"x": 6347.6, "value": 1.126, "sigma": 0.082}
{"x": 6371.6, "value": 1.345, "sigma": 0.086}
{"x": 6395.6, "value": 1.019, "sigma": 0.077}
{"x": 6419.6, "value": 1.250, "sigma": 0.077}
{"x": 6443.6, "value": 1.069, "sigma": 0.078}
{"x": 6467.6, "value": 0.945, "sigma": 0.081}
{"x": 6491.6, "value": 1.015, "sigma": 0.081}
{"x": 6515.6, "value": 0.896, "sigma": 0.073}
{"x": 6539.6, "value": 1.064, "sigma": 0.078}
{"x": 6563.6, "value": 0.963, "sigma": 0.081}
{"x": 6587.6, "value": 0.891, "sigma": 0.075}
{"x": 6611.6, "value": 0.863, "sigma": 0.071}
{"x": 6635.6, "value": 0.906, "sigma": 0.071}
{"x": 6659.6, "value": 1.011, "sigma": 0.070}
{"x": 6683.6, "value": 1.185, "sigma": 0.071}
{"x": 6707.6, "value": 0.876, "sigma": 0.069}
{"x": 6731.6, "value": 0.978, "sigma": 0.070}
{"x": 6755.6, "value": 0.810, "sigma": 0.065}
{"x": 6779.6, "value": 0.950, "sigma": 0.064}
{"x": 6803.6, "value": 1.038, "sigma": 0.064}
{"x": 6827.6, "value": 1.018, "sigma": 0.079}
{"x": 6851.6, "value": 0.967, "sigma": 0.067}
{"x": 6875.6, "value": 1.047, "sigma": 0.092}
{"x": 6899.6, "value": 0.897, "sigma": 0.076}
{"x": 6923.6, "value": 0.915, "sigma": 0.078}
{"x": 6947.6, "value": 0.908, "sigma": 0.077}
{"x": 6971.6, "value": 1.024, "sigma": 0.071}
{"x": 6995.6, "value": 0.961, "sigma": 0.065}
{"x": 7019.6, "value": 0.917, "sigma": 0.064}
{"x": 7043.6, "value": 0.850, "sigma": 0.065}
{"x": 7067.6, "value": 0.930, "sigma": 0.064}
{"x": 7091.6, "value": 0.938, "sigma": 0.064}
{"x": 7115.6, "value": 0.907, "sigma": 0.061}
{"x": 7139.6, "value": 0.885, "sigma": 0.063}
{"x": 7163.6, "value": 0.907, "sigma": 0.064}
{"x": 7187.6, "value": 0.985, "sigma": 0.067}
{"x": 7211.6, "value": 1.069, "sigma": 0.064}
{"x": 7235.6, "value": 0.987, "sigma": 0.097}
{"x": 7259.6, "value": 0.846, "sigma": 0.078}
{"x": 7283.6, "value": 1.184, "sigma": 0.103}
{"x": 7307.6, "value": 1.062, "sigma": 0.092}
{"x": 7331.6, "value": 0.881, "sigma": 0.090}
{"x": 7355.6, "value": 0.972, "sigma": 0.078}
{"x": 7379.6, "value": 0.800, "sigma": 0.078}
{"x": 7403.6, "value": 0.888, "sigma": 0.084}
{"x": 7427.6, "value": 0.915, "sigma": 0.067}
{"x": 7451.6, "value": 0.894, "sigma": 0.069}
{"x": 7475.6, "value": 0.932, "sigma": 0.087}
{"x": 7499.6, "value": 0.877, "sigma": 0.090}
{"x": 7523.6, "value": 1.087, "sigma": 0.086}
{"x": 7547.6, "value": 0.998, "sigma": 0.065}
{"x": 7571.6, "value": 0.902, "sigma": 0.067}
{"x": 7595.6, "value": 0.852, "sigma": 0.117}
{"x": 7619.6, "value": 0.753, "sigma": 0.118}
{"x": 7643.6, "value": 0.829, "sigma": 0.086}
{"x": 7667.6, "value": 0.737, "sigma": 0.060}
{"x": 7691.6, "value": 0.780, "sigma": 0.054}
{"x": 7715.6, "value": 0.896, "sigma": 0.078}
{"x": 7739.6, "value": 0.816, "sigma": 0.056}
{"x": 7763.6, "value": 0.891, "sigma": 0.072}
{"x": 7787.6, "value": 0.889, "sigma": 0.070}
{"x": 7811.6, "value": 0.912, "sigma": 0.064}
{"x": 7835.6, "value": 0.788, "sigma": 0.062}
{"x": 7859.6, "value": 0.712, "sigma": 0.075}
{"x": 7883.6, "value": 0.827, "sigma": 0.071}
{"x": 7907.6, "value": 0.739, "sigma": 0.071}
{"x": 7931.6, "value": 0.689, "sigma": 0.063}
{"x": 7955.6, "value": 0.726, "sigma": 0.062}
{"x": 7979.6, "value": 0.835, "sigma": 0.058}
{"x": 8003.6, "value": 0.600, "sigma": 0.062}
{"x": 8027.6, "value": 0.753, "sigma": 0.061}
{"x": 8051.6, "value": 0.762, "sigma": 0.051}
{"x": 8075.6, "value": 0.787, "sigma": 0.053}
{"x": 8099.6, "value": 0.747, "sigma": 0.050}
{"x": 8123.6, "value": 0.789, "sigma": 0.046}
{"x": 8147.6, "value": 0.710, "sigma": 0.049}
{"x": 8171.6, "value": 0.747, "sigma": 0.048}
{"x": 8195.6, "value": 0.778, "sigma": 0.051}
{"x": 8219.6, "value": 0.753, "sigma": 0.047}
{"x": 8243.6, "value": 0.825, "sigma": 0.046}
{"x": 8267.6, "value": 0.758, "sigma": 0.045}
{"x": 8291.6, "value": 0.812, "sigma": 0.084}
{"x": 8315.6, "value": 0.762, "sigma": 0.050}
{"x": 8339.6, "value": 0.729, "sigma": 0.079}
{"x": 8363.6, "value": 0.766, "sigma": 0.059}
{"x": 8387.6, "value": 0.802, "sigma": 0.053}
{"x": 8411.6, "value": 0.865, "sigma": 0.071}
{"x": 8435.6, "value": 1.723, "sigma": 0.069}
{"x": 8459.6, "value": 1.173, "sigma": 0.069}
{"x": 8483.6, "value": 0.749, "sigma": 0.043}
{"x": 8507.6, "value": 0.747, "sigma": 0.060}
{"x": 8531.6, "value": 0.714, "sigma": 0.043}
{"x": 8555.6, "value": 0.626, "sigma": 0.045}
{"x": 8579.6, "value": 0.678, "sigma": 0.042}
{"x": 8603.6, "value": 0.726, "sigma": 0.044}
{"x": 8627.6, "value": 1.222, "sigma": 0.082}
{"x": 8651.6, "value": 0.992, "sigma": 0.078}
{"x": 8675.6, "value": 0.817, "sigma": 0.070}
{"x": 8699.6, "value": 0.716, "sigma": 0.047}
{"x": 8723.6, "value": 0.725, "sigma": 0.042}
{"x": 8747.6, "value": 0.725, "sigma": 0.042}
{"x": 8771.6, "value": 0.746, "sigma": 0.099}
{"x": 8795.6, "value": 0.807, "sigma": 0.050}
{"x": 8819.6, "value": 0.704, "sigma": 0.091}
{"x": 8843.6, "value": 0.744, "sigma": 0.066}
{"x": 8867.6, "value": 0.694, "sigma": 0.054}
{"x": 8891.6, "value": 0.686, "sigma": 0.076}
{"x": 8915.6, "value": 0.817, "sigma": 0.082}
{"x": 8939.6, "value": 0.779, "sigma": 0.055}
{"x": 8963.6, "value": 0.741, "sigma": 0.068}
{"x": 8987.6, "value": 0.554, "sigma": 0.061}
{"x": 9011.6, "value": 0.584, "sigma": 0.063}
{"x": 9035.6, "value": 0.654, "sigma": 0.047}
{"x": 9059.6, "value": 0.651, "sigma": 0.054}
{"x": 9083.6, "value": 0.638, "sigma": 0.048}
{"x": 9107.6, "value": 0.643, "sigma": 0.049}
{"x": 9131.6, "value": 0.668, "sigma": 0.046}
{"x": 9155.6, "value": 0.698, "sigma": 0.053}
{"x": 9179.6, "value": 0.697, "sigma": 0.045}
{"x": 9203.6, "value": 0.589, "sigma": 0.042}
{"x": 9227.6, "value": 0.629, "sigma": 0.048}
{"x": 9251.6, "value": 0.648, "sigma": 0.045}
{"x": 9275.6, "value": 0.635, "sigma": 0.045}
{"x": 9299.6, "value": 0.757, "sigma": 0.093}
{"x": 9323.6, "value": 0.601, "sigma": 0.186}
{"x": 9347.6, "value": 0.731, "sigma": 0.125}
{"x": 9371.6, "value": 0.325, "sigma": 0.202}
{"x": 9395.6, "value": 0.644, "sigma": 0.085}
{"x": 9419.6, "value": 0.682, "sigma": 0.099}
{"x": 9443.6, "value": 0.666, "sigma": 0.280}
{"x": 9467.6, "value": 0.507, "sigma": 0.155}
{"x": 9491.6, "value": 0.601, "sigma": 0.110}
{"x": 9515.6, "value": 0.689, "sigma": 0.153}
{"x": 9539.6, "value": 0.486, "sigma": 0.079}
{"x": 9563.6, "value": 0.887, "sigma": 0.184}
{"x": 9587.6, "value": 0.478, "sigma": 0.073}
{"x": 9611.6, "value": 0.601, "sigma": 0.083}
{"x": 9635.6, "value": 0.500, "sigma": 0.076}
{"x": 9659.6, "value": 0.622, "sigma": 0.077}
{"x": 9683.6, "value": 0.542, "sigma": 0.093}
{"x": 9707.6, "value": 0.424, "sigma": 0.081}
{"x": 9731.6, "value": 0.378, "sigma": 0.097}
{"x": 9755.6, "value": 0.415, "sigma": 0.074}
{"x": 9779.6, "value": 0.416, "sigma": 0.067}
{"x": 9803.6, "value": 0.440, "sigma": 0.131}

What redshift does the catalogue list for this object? 0.28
